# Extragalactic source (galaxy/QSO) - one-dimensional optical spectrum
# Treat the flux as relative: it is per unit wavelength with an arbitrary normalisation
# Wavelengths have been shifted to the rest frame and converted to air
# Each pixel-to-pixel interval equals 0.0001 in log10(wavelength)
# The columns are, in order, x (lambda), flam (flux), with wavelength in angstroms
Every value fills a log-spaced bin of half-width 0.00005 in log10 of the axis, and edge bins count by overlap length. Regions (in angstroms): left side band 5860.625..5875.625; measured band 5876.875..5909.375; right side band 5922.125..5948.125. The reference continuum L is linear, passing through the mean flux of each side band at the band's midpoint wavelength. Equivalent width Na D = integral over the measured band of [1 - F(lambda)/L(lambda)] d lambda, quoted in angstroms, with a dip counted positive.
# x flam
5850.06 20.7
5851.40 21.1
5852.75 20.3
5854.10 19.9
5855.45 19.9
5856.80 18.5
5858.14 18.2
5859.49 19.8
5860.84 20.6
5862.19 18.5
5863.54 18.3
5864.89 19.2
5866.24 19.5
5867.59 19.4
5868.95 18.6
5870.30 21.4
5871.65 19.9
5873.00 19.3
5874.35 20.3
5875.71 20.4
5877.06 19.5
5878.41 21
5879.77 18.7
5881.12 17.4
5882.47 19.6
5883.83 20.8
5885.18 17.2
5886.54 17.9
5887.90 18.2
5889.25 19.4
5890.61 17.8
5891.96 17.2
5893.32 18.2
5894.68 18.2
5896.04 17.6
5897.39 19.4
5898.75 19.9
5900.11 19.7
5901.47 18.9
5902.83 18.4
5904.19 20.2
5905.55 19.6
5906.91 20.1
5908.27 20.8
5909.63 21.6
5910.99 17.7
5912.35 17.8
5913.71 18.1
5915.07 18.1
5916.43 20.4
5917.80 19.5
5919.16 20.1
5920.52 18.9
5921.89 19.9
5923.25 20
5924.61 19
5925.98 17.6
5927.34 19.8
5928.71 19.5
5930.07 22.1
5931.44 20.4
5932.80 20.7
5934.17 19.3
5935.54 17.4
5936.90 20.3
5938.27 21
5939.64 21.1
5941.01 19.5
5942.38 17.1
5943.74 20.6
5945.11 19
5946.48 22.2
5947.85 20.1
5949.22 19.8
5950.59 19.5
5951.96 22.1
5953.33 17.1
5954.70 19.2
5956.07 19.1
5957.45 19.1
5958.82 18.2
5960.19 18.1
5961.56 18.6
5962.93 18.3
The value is 1.05 angstroms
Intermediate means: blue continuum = 19.5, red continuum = 19.8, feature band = 19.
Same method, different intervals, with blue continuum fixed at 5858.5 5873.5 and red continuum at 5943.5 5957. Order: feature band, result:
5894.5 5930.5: 0.5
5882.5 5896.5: 0.9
